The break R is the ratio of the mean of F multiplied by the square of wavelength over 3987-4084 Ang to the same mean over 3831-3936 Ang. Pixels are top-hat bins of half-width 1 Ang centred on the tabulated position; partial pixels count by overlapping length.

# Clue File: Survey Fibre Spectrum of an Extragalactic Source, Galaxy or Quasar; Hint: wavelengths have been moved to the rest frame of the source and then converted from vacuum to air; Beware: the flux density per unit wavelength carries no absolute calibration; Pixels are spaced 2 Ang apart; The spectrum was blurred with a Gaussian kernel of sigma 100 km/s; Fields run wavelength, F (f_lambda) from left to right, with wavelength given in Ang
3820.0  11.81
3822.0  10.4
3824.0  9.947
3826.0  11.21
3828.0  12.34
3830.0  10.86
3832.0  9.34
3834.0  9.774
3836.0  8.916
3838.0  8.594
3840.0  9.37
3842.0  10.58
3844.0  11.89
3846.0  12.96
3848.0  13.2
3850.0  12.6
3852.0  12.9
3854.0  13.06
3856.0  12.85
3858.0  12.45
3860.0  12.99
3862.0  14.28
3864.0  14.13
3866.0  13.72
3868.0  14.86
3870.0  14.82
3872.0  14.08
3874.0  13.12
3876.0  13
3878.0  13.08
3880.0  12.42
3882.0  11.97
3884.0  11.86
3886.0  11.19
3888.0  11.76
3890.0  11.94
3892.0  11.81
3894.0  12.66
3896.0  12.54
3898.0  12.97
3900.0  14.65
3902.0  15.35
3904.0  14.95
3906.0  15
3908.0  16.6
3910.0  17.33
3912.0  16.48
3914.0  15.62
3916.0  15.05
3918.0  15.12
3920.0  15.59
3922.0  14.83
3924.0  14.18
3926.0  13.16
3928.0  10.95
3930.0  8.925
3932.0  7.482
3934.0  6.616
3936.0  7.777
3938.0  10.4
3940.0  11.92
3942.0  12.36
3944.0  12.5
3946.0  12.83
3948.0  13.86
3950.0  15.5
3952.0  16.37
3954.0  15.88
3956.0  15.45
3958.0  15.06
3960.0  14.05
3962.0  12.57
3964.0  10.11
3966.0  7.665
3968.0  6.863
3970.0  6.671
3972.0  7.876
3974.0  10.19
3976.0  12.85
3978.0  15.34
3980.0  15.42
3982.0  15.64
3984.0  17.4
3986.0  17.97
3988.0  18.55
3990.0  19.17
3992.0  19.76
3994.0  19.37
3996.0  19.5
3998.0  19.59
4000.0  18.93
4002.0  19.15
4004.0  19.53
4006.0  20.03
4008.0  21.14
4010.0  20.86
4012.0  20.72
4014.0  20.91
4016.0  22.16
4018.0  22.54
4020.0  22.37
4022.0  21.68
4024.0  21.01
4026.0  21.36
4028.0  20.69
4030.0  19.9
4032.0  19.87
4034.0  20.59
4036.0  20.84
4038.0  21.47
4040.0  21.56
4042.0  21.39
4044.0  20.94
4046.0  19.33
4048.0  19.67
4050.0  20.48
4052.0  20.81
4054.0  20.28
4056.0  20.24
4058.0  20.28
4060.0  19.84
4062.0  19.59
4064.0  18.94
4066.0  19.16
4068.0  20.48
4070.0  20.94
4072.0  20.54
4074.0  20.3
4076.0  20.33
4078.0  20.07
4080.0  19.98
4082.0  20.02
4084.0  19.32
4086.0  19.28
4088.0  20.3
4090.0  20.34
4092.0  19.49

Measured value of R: 1.72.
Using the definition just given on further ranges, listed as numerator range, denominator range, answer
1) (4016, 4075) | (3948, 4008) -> 1.39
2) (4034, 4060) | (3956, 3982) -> 1.85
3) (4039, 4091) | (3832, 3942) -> 1.74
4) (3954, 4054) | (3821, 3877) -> 1.61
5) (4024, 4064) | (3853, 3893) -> 1.72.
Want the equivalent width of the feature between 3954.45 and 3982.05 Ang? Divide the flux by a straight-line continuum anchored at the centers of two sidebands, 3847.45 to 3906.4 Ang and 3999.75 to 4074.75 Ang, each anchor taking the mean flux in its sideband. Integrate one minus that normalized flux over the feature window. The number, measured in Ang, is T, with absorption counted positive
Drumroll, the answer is 8.87 Ang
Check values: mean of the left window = 13.2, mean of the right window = 20.6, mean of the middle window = 11.8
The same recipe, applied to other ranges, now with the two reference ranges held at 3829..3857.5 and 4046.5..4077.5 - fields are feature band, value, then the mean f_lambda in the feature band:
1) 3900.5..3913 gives -1.9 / 15.9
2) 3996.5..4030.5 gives -4.8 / 20.7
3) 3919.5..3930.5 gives 1.2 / 13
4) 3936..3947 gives 2.6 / 11.6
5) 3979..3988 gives 0.1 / 16.8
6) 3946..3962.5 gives 1.0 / 14.8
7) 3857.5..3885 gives -2.3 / 13.4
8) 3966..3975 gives 4.7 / 7.87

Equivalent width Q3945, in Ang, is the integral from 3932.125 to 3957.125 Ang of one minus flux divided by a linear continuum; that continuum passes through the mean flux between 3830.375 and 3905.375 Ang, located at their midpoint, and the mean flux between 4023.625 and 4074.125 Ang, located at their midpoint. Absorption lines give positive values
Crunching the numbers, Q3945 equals 5.4 Ang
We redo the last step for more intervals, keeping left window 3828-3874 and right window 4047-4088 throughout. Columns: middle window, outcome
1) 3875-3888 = 1.1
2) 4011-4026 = -2.7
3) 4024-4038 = -1.4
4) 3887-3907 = 0.8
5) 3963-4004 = 5.0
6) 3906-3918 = -1.3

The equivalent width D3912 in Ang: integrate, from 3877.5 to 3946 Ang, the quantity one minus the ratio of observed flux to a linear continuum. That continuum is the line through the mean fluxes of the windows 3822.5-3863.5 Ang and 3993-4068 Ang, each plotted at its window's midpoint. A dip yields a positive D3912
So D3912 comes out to 8.6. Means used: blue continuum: 11.5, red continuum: 20.5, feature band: 12.9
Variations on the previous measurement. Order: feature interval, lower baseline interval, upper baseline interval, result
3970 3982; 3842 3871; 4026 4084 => 3.7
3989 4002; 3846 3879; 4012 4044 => 0.2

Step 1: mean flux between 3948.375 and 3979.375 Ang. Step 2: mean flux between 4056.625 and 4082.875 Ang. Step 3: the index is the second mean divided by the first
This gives 1.64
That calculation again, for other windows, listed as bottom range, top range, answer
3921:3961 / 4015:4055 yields 1.68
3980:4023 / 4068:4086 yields 1.02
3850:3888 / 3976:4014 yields 1.43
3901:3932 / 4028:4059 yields 1.43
